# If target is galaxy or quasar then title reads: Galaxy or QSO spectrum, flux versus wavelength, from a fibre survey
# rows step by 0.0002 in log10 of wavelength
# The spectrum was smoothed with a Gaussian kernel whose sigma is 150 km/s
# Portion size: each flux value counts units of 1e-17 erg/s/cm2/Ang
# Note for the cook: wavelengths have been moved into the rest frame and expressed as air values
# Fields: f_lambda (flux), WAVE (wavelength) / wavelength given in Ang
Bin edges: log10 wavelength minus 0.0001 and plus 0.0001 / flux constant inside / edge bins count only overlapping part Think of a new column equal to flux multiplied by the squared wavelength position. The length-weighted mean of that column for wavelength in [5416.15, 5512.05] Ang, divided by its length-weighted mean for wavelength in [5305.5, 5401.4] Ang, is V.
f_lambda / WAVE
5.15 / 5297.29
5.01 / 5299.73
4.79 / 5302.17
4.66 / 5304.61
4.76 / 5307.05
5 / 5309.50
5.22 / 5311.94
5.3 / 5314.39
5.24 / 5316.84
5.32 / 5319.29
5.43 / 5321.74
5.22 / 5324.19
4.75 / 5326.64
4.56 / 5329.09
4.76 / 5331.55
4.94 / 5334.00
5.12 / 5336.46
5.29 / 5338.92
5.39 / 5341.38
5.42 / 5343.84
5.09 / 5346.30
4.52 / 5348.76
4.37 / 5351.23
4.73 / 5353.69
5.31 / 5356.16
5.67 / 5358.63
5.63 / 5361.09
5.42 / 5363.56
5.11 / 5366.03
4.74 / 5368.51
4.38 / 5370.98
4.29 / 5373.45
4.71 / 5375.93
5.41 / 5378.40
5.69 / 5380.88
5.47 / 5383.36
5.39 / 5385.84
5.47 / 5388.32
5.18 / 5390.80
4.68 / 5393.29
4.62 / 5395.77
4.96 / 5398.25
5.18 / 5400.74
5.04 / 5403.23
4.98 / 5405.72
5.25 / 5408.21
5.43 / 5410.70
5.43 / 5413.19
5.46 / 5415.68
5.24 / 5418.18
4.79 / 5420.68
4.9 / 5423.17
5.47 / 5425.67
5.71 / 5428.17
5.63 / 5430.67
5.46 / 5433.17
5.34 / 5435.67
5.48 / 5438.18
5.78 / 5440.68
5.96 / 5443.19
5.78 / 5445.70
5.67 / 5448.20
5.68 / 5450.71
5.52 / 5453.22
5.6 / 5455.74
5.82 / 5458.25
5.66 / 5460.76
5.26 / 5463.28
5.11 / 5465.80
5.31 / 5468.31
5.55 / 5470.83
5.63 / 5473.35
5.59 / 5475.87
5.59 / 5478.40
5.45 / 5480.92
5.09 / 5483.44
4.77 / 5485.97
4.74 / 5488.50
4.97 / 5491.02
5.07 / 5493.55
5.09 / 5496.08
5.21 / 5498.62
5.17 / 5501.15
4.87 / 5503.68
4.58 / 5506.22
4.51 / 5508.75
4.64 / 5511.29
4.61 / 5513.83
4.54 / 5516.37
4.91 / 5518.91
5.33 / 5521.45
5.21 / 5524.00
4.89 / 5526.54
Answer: 1.09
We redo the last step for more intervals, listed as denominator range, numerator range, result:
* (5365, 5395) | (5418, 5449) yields 1.11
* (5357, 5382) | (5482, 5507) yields 1.02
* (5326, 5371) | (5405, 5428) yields 1.07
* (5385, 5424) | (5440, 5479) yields 1.11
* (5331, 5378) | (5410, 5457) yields 1.13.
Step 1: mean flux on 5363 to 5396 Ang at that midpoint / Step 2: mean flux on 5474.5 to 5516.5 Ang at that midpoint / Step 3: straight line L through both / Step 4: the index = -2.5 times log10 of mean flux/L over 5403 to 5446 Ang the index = -0.08 mag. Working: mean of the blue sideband 5.04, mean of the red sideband 4.98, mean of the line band 5.4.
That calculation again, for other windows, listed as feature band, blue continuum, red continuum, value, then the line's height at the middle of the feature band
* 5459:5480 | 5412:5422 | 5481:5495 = -0.089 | 5.04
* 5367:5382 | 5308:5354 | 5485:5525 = 0.029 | 5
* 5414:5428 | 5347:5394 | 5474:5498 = -0.024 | 5.11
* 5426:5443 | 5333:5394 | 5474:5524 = -0.110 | 5.05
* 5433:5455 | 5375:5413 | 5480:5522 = -0.120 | 5.05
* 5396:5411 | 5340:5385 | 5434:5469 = 0.046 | 5.31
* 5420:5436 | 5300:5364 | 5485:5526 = -0.080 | 4.97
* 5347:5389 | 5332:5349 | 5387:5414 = 0.010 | 5.12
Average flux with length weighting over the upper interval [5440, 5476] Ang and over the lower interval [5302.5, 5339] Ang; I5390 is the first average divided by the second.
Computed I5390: 1.1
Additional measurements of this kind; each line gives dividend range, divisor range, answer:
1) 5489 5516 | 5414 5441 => 0.90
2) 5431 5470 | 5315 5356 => 1.11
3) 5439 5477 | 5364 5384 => 1.12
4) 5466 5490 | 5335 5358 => 1.05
